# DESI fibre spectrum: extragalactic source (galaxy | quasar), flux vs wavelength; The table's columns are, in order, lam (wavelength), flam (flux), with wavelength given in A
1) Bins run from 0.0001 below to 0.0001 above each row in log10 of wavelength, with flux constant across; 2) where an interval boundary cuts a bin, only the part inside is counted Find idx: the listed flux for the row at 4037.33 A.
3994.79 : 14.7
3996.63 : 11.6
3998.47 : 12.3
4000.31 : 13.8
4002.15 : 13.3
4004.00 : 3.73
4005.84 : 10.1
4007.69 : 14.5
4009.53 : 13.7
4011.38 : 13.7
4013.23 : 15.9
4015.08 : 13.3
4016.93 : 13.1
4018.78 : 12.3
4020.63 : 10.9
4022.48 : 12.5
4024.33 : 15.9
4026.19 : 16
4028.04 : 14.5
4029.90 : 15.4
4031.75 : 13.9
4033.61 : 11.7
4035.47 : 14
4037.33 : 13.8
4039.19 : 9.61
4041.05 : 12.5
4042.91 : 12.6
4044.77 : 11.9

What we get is 13.8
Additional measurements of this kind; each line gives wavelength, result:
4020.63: 10.9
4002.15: 13.3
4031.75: 13.9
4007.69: 14.5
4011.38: 13.7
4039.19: 9.61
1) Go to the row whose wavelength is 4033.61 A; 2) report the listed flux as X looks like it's 11.7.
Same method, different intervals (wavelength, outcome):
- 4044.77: 11.9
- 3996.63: 11.6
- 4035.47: 14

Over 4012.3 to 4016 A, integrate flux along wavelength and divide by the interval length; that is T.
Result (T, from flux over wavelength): 14.6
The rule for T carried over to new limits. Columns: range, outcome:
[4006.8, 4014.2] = 14.4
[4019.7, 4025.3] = 13.1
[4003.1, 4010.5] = 10.6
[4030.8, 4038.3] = 13.3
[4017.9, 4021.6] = 11.6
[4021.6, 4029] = 14.7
